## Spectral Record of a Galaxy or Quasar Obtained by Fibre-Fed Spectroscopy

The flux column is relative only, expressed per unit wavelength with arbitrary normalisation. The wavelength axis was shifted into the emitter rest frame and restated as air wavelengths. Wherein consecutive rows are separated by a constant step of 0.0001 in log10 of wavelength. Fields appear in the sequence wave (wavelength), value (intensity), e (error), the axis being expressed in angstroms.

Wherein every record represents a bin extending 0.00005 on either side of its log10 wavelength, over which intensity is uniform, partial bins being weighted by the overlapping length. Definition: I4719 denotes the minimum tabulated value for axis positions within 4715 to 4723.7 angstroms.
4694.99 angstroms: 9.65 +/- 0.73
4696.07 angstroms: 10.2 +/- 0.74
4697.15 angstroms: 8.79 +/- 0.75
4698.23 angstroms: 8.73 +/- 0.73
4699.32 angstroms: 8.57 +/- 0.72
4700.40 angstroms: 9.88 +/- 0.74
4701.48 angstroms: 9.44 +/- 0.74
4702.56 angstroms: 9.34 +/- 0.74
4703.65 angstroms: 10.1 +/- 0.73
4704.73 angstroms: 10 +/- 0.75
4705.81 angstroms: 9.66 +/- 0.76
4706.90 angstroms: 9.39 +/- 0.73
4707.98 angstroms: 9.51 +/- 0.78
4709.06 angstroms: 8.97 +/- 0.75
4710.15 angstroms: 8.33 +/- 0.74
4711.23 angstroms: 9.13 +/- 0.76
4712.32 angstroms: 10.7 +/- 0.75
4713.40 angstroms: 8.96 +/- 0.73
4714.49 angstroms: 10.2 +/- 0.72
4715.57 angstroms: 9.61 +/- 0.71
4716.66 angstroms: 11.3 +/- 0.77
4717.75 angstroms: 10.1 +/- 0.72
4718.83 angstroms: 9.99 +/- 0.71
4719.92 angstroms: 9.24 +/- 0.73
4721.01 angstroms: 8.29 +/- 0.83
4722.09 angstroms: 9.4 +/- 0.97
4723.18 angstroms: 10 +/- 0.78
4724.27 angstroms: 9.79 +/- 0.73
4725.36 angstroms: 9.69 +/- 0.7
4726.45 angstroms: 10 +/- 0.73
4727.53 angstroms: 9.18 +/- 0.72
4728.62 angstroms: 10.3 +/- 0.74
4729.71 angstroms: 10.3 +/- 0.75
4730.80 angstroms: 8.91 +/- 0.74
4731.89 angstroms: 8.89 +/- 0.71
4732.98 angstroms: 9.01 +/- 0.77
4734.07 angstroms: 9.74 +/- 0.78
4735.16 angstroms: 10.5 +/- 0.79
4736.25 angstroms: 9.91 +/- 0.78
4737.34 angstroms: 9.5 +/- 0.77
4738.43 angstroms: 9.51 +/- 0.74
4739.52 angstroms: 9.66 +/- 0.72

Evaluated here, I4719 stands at 8.29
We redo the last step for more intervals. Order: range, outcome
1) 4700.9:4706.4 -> 9.34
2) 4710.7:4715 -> 8.96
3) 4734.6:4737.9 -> 9.5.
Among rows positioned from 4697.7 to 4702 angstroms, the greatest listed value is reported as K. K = 9.88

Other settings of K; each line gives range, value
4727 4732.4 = 10.3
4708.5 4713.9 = 10.7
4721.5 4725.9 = 10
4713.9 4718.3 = 11.3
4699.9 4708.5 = 10.1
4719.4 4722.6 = 9.4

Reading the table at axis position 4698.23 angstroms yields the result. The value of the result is 8.73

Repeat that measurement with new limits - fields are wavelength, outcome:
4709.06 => 8.97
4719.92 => 9.24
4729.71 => 10.3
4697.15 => 8.79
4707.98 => 9.51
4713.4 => 8.96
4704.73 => 10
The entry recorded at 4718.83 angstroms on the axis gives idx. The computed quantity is 9.99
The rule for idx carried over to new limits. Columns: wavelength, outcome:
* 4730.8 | 8.91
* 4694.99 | 9.65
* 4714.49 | 10.2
